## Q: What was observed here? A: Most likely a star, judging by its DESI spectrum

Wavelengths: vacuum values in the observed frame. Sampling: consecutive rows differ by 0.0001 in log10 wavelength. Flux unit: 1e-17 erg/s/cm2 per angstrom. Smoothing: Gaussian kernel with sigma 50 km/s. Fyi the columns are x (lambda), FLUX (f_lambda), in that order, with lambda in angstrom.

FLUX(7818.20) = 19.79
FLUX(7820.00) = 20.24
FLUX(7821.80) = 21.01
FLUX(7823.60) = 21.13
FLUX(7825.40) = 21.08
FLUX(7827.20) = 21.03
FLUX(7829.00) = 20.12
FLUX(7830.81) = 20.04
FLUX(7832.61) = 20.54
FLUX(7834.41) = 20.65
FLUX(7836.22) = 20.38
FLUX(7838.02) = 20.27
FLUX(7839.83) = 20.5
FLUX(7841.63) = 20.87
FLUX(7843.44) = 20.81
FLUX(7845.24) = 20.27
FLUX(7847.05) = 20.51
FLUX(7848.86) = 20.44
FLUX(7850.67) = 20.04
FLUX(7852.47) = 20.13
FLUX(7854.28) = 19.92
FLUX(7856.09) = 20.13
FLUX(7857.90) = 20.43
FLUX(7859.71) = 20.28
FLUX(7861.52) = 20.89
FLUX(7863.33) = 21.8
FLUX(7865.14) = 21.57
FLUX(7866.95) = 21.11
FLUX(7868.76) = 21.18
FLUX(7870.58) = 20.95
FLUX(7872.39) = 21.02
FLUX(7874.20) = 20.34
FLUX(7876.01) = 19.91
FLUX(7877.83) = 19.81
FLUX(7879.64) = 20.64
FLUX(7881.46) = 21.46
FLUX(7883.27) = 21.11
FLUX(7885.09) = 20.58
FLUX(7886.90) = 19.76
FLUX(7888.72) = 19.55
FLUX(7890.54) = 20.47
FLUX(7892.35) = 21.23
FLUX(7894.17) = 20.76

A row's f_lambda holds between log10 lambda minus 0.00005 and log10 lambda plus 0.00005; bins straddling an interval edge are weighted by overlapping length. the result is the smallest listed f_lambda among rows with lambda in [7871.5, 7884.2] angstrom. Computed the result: 19.81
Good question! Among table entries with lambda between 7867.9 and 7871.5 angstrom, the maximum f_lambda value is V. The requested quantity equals 21.18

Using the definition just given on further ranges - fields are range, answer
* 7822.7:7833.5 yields 21.13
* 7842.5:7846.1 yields 20.81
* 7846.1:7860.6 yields 20.51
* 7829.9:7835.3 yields 20.65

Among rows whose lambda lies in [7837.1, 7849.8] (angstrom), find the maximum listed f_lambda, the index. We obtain 20.87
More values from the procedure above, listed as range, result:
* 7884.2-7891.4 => 20.58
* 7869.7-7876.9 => 21.02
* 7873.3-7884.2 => 21.46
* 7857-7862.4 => 20.89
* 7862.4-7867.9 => 21.8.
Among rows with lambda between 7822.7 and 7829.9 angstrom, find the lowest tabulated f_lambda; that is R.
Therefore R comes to 20.12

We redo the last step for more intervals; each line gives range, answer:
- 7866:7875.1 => 20.34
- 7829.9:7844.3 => 20.04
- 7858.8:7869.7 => 20.28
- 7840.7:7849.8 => 20.27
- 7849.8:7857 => 19.92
